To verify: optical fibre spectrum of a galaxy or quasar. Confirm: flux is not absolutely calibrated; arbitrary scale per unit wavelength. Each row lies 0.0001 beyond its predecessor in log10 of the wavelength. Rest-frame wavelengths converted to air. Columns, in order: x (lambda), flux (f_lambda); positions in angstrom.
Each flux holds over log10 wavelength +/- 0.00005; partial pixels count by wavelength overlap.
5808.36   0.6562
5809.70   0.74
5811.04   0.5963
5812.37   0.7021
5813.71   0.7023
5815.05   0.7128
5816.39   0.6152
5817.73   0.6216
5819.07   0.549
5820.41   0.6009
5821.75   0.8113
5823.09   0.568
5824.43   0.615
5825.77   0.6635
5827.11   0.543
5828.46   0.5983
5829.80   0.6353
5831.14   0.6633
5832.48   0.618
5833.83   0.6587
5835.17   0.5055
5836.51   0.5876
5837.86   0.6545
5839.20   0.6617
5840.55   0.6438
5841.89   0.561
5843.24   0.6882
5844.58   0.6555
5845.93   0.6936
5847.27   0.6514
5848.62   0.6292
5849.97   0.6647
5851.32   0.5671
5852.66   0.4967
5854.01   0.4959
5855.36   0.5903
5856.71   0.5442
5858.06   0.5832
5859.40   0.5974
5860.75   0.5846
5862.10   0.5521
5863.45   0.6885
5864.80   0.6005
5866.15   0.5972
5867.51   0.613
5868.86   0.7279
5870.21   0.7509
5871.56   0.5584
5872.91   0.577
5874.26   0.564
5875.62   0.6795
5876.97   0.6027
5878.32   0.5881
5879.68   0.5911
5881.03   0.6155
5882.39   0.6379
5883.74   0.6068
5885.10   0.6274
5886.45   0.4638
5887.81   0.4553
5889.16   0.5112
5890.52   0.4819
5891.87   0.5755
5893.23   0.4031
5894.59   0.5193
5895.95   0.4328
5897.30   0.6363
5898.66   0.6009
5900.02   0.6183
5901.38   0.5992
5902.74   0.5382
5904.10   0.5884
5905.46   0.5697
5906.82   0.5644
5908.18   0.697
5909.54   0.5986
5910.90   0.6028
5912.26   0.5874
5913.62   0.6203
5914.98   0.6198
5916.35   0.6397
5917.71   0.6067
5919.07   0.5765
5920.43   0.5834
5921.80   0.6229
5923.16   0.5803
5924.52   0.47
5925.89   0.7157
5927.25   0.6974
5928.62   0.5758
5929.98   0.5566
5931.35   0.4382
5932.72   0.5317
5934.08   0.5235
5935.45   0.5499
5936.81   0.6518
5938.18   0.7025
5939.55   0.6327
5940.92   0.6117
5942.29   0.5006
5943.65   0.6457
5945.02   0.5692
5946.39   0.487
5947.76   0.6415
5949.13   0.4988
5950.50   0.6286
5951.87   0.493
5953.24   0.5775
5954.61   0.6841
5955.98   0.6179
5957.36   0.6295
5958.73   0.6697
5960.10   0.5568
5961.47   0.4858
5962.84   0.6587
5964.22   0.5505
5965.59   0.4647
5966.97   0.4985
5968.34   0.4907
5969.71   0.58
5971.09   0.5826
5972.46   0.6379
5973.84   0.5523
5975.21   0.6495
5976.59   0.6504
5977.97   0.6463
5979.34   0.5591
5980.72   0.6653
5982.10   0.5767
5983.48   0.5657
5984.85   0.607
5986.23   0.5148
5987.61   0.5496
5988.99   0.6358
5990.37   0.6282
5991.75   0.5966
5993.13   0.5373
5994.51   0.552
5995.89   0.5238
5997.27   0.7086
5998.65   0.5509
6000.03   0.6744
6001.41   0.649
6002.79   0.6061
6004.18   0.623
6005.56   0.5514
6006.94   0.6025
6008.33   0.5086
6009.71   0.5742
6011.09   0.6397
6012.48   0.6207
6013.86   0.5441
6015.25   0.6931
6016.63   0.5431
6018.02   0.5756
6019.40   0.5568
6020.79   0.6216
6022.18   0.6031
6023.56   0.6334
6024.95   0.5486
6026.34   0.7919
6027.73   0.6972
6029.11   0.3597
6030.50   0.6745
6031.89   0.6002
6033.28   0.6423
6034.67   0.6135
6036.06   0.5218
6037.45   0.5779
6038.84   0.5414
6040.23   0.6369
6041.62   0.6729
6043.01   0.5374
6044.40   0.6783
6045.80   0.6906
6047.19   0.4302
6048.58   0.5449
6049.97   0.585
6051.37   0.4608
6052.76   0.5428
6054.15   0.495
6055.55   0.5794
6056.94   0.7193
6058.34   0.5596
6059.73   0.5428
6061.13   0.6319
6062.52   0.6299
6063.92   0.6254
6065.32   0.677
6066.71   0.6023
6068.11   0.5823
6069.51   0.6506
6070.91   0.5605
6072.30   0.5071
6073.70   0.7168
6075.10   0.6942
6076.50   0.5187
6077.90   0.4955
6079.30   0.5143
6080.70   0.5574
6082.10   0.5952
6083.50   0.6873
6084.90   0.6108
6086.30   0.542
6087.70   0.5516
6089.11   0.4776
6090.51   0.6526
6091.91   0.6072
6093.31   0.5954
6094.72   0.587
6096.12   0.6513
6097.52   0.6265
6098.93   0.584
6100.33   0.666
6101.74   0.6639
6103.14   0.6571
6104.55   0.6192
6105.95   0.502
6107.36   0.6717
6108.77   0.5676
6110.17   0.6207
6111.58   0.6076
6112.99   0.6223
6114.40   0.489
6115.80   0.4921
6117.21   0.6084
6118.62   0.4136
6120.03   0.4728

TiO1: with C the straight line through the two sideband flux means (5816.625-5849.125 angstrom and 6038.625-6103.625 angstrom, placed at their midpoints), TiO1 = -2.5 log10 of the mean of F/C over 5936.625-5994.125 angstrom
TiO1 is 0.04 mag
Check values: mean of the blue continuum 0.628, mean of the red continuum 0.595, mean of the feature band 0.587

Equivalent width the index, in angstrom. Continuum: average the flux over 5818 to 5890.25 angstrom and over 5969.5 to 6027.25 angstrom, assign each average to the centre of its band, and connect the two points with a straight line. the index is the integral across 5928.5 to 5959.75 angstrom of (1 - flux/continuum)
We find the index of 1.0 angstrom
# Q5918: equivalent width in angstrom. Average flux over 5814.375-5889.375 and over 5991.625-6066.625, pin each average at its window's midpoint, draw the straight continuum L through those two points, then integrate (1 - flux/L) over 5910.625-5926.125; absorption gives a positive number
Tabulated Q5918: 0.1 angstrom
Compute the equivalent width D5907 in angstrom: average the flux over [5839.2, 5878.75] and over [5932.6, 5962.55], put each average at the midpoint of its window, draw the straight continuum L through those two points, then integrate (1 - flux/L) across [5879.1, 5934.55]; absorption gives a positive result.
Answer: 2.45 angstrom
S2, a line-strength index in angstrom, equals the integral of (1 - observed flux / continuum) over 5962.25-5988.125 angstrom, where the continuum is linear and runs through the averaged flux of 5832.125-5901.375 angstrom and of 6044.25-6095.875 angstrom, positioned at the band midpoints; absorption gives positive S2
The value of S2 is 0.4 angstrom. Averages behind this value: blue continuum 0.592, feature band 0.579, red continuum 0.586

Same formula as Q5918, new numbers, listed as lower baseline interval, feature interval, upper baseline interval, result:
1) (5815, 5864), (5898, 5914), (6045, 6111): 0.3 angstrom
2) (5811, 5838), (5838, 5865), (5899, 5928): 0.6 angstrom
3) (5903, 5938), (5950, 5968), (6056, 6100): 0.5 angstrom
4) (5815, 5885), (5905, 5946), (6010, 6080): 0.9 angstrom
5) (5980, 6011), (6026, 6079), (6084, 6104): 0.7 angstrom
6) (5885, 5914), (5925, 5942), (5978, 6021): -0.8 angstrom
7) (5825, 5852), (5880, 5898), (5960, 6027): 2.3 angstrom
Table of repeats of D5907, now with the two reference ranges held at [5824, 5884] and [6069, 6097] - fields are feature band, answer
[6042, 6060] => 0.7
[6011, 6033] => -0.4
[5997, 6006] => -0.4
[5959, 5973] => 1.1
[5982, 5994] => 0.4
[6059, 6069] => -0.4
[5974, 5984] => -0.2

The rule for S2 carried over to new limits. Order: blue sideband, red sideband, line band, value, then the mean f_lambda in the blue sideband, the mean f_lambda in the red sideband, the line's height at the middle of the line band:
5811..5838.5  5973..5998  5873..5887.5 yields 0.6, 0.63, 0.596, 0.618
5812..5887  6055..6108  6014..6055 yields 1.2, 0.617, 0.603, 0.606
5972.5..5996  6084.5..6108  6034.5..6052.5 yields 0.7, 0.592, 0.604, 0.598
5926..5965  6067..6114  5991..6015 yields -0.1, 0.586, 0.598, 0.591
